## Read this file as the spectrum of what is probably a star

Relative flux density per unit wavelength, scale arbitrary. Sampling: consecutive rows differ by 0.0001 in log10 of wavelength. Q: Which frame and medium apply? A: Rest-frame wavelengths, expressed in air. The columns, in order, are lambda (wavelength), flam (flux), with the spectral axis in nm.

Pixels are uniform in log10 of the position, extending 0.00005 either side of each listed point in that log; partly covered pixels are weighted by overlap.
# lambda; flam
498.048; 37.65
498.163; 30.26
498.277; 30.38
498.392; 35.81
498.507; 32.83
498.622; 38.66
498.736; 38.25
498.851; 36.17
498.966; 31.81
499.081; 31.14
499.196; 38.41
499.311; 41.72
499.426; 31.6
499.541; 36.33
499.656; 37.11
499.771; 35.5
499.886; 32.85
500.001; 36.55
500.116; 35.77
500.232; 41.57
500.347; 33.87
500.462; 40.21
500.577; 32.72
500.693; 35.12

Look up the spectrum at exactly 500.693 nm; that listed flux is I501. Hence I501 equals 35.12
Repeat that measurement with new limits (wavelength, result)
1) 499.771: 35.5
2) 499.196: 38.41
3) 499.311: 41.72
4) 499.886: 32.85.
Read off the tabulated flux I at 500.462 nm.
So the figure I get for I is 40.21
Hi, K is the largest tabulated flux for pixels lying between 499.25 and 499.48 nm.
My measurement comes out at 41.72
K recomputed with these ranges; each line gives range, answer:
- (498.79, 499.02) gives 36.17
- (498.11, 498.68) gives 38.66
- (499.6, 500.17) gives 37.11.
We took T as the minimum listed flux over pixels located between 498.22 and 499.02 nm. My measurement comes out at 30.38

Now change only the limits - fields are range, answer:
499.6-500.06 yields 32.85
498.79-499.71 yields 31.14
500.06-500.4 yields 33.87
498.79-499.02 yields 31.81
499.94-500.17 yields 35.77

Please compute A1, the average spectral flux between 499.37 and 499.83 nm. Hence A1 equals 35.2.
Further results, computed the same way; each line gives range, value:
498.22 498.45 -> 33.1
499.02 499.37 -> 37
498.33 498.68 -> 35.7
